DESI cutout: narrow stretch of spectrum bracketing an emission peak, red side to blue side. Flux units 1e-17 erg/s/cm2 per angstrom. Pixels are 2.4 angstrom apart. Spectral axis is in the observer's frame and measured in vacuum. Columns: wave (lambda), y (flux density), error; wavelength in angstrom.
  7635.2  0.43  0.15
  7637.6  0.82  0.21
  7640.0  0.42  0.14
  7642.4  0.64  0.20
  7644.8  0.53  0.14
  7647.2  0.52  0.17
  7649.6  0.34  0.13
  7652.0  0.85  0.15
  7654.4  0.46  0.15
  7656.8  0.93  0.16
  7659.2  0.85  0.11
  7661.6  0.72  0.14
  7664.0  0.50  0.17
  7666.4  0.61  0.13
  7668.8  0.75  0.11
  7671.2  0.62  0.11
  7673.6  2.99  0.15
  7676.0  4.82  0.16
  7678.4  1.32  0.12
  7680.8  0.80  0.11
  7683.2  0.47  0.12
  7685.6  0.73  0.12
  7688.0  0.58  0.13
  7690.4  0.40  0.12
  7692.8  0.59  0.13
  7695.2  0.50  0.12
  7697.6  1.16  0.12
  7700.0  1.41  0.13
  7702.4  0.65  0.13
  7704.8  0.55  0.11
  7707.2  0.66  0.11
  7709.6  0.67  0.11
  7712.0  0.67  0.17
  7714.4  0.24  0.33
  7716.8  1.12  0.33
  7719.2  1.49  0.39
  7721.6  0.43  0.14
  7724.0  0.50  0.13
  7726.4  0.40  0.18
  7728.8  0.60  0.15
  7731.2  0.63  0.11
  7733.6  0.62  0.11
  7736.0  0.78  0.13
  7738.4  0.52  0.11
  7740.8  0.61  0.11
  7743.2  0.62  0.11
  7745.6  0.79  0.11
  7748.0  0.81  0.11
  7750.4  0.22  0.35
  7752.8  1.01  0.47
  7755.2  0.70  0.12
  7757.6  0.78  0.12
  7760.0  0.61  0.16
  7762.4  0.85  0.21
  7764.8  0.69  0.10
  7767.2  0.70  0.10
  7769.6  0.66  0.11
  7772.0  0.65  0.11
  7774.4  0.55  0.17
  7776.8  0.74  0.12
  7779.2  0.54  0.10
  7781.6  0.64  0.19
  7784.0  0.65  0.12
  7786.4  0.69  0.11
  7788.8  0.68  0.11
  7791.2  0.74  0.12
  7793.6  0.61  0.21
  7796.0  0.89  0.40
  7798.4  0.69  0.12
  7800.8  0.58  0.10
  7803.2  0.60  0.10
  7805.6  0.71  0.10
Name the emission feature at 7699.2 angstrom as [N II]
